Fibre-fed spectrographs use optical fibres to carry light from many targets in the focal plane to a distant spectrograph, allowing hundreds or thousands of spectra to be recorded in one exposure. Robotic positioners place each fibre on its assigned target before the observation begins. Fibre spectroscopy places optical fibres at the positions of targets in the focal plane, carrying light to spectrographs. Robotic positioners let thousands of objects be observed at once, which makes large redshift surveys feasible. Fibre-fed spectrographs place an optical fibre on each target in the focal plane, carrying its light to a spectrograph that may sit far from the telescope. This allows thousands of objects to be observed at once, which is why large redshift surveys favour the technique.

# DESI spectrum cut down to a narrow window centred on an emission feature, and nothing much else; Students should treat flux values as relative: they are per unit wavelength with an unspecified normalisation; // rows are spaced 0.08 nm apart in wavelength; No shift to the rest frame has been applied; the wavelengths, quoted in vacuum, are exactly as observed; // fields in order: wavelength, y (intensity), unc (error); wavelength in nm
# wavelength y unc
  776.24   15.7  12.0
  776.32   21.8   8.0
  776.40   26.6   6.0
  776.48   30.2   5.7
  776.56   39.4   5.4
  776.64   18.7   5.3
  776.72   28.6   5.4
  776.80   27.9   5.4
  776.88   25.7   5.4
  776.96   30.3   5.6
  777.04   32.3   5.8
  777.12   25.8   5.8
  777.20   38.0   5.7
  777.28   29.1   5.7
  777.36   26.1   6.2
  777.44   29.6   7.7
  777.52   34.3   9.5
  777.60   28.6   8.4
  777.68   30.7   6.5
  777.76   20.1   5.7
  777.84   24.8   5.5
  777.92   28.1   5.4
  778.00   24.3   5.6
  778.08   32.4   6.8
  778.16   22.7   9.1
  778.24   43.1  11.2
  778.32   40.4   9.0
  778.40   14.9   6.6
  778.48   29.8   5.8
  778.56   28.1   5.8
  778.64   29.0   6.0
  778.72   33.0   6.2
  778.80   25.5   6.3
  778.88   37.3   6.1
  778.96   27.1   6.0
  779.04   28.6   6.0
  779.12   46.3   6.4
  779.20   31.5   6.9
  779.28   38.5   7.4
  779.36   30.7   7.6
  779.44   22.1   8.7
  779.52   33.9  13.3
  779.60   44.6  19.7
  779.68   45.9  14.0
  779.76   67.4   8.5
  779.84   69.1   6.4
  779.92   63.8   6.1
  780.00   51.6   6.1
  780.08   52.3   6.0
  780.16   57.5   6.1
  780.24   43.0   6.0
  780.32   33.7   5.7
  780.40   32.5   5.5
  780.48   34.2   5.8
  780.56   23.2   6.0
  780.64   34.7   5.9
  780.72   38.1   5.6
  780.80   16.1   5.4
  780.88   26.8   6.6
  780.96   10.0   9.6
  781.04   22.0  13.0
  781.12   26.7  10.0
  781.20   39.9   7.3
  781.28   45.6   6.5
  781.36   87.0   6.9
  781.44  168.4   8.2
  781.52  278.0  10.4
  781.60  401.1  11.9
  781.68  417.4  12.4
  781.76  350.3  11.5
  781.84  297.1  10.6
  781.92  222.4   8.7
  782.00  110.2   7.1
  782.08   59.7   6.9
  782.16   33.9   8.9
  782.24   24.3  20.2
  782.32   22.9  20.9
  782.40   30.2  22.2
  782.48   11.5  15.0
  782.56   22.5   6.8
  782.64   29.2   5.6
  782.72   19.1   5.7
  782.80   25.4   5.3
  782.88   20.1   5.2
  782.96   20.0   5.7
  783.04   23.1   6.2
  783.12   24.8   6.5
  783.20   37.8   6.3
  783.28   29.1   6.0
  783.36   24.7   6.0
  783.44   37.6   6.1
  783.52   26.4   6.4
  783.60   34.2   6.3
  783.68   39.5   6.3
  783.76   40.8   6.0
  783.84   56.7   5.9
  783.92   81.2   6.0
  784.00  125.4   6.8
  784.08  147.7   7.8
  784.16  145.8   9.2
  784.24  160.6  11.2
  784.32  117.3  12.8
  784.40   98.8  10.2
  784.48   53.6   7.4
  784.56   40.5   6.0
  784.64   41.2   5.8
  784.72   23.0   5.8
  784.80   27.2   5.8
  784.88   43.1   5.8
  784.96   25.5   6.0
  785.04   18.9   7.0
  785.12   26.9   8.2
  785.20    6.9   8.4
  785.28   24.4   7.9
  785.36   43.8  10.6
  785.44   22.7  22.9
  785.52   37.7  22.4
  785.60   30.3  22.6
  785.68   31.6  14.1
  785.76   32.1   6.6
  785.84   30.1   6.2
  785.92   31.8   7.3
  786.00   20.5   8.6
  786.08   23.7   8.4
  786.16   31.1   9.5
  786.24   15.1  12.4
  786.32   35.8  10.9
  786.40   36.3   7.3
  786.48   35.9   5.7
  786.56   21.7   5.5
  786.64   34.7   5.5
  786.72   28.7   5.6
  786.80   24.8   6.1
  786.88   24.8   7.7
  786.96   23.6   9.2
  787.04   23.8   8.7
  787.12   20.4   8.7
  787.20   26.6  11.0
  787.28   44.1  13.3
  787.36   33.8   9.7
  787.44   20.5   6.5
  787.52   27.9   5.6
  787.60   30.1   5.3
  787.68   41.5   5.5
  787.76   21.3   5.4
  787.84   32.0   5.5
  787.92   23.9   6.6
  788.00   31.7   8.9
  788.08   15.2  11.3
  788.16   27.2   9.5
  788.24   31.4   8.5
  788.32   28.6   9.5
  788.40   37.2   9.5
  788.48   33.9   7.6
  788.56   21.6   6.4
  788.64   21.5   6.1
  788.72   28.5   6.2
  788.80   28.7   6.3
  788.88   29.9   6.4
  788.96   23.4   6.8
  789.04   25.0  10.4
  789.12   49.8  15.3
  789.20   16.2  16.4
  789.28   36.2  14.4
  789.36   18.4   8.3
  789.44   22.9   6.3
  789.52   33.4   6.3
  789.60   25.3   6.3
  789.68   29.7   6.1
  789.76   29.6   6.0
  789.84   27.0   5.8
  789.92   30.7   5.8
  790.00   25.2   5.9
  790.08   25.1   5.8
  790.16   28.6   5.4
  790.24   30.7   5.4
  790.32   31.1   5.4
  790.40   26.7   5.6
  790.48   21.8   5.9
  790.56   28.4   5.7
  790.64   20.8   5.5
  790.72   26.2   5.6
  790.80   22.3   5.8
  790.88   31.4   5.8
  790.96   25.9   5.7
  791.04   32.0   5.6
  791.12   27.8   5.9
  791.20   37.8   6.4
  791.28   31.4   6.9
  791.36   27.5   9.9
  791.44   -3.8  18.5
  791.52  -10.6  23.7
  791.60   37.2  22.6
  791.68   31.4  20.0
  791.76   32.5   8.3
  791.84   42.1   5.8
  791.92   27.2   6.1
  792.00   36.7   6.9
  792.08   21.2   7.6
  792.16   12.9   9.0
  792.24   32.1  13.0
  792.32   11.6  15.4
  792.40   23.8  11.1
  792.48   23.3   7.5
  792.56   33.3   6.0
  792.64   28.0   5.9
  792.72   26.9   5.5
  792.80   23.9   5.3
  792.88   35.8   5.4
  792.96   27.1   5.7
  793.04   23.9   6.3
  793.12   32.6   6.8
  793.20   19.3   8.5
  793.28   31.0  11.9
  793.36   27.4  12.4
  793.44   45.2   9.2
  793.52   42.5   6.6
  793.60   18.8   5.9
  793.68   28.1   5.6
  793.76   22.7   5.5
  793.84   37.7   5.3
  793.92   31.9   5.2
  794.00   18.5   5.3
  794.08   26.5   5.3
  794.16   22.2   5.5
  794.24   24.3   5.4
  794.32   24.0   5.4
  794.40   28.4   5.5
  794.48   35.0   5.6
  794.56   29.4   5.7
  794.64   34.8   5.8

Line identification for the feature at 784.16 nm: [N II] 6583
